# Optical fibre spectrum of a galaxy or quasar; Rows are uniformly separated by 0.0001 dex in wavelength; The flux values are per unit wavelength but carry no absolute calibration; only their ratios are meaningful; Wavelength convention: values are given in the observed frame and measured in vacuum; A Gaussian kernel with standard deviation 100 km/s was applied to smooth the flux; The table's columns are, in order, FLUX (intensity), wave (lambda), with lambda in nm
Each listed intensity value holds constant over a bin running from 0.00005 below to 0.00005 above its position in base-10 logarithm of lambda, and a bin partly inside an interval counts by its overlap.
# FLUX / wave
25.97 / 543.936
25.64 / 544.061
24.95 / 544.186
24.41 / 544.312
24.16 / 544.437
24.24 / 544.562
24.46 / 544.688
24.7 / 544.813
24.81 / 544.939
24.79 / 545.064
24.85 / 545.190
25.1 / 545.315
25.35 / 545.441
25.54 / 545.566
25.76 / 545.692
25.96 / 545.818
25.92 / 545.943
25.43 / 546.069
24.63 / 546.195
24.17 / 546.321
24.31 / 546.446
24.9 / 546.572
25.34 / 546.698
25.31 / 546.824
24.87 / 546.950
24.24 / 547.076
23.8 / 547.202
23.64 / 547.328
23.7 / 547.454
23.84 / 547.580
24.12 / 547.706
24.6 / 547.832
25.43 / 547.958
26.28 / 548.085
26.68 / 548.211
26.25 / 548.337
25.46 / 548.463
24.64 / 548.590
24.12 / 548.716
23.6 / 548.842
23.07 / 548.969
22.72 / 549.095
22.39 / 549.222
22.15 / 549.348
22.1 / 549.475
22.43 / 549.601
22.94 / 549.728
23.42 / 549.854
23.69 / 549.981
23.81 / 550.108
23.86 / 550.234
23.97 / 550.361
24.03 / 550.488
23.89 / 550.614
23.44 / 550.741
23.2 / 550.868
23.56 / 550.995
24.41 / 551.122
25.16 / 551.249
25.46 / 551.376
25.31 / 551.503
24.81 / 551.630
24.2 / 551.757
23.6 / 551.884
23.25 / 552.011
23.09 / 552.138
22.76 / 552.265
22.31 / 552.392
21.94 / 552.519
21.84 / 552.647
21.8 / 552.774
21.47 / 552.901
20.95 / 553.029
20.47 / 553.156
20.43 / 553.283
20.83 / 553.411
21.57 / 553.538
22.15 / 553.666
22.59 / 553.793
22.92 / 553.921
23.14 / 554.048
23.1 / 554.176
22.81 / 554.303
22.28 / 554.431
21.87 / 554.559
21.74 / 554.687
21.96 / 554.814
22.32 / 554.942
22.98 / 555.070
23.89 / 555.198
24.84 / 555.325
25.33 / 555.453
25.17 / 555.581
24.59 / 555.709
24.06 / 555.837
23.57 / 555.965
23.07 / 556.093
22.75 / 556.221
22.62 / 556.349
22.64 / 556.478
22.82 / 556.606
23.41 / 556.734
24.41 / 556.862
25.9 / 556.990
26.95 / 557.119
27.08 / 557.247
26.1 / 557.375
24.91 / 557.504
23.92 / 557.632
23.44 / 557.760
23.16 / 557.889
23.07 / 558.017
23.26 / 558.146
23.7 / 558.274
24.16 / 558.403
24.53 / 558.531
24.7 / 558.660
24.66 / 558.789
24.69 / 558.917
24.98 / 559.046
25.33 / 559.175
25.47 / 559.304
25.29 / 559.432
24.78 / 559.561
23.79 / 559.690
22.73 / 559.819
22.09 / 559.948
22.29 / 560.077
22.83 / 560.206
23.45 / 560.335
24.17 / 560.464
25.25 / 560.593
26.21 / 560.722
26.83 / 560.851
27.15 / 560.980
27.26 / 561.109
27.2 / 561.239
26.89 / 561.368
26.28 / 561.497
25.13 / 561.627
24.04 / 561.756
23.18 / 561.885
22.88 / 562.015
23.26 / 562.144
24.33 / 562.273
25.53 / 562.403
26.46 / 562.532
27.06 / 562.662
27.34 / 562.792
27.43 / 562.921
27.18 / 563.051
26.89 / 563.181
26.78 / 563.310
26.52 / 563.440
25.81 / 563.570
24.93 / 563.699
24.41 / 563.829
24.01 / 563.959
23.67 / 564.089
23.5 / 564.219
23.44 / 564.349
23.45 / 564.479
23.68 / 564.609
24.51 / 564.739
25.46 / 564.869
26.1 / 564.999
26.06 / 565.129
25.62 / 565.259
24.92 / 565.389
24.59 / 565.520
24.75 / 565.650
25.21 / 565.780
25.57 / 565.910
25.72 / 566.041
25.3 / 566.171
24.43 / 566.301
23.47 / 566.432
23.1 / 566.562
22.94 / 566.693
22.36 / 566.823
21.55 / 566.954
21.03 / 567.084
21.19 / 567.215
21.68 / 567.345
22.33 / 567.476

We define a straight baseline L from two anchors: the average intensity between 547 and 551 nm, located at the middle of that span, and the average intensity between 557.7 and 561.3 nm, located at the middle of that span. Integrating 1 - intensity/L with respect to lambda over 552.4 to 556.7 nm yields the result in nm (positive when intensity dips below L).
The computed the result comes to 0.29 nm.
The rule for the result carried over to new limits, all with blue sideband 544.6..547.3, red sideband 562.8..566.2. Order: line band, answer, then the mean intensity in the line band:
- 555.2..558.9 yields 0.13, 24.2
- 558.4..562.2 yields 0.07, 24.7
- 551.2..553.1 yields 0.14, 23.2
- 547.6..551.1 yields 0.15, 23.9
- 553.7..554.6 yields 0.09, 22.7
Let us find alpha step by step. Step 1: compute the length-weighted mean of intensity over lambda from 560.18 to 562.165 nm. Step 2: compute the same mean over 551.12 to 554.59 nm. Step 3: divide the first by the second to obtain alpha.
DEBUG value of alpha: 1.1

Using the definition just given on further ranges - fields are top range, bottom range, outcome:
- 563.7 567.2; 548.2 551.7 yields 1.01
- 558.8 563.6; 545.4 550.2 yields 1.04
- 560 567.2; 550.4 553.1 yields 1.06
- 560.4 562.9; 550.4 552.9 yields 1.09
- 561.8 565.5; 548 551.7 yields 1.05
